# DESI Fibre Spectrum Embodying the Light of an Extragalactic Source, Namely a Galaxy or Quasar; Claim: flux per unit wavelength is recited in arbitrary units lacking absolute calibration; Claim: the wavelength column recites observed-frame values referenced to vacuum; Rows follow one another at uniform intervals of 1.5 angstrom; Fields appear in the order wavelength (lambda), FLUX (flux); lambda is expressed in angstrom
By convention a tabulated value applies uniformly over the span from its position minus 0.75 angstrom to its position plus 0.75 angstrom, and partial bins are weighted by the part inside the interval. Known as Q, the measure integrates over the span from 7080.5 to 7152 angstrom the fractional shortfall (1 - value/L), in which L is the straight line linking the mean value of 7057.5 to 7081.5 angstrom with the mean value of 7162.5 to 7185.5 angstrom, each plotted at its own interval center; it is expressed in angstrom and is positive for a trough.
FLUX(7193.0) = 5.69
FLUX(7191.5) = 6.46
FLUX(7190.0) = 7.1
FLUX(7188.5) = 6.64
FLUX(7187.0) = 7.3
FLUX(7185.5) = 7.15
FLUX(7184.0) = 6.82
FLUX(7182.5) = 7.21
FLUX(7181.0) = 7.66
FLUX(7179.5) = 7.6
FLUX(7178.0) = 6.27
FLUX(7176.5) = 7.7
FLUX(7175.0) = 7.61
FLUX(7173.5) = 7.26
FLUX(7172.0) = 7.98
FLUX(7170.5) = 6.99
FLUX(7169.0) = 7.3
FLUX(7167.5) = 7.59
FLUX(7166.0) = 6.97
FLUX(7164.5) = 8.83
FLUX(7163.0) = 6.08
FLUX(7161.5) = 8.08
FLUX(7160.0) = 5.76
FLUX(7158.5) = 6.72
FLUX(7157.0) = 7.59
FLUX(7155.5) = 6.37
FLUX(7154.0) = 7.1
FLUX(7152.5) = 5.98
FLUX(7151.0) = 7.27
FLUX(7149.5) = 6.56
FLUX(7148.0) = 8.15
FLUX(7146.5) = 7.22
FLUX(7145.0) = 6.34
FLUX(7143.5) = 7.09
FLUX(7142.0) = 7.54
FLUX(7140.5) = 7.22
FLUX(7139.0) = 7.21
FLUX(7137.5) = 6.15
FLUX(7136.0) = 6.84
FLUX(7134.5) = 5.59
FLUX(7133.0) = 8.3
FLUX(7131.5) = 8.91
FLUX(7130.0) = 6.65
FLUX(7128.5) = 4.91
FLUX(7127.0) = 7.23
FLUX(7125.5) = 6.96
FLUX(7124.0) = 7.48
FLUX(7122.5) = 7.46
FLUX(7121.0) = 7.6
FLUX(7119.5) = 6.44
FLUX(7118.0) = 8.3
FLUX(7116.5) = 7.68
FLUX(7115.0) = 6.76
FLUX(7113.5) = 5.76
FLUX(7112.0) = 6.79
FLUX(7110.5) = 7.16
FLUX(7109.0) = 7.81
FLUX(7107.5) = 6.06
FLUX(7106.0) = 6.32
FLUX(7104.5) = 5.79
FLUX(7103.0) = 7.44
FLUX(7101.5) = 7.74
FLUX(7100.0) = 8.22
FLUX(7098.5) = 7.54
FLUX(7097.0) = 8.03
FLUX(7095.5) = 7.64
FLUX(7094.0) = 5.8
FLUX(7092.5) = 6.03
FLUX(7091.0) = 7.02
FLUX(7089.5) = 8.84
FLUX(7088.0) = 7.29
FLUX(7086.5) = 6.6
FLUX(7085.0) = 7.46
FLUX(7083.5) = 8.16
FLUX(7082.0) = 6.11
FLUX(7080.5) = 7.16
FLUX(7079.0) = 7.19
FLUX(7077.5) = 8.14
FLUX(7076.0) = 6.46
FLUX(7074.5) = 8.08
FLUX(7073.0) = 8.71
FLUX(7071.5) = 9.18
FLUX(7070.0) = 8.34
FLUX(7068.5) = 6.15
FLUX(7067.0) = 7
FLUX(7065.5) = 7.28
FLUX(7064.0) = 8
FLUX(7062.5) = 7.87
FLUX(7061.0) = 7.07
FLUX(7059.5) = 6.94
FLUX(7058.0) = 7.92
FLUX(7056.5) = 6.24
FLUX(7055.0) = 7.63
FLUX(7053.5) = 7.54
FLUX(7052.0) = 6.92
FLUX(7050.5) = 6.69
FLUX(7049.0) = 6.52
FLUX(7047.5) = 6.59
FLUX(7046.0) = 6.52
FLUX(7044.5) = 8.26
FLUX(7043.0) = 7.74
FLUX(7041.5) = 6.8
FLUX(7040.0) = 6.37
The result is 3.6 angstrom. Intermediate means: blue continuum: 7.57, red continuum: 7.33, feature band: 7.09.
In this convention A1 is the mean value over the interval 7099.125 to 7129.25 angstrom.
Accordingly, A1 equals 7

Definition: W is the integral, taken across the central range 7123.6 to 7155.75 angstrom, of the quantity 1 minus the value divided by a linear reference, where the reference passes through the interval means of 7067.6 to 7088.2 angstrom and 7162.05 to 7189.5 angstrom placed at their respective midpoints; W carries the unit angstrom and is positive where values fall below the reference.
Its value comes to 1.8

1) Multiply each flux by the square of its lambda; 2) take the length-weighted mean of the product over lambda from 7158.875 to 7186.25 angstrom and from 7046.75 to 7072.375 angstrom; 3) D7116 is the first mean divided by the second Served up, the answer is 1.03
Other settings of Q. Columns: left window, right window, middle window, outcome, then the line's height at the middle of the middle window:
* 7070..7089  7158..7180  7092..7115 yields 1.7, 7.5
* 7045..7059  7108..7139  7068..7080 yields -1.4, 6.99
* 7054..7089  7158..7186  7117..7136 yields 0.5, 7.34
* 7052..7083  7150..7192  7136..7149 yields 0.2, 7.21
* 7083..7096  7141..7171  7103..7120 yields 0.7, 7.14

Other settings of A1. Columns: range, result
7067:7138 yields 7.2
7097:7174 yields 7.09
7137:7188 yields 7.14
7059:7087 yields 7.48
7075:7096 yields 7.14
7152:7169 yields 7.03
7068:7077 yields 7.88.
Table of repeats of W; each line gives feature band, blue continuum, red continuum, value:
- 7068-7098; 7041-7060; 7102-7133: -1.57 angstrom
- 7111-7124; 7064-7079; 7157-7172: 0.58 angstrom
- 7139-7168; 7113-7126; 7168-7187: 0.72 angstrom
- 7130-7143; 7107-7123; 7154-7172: -0.13 angstrom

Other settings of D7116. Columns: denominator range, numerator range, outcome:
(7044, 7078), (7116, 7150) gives 0.98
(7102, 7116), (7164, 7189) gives 1.12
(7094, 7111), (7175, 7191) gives 1.02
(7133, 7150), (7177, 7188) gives 1.04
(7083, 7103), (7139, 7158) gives 0.97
